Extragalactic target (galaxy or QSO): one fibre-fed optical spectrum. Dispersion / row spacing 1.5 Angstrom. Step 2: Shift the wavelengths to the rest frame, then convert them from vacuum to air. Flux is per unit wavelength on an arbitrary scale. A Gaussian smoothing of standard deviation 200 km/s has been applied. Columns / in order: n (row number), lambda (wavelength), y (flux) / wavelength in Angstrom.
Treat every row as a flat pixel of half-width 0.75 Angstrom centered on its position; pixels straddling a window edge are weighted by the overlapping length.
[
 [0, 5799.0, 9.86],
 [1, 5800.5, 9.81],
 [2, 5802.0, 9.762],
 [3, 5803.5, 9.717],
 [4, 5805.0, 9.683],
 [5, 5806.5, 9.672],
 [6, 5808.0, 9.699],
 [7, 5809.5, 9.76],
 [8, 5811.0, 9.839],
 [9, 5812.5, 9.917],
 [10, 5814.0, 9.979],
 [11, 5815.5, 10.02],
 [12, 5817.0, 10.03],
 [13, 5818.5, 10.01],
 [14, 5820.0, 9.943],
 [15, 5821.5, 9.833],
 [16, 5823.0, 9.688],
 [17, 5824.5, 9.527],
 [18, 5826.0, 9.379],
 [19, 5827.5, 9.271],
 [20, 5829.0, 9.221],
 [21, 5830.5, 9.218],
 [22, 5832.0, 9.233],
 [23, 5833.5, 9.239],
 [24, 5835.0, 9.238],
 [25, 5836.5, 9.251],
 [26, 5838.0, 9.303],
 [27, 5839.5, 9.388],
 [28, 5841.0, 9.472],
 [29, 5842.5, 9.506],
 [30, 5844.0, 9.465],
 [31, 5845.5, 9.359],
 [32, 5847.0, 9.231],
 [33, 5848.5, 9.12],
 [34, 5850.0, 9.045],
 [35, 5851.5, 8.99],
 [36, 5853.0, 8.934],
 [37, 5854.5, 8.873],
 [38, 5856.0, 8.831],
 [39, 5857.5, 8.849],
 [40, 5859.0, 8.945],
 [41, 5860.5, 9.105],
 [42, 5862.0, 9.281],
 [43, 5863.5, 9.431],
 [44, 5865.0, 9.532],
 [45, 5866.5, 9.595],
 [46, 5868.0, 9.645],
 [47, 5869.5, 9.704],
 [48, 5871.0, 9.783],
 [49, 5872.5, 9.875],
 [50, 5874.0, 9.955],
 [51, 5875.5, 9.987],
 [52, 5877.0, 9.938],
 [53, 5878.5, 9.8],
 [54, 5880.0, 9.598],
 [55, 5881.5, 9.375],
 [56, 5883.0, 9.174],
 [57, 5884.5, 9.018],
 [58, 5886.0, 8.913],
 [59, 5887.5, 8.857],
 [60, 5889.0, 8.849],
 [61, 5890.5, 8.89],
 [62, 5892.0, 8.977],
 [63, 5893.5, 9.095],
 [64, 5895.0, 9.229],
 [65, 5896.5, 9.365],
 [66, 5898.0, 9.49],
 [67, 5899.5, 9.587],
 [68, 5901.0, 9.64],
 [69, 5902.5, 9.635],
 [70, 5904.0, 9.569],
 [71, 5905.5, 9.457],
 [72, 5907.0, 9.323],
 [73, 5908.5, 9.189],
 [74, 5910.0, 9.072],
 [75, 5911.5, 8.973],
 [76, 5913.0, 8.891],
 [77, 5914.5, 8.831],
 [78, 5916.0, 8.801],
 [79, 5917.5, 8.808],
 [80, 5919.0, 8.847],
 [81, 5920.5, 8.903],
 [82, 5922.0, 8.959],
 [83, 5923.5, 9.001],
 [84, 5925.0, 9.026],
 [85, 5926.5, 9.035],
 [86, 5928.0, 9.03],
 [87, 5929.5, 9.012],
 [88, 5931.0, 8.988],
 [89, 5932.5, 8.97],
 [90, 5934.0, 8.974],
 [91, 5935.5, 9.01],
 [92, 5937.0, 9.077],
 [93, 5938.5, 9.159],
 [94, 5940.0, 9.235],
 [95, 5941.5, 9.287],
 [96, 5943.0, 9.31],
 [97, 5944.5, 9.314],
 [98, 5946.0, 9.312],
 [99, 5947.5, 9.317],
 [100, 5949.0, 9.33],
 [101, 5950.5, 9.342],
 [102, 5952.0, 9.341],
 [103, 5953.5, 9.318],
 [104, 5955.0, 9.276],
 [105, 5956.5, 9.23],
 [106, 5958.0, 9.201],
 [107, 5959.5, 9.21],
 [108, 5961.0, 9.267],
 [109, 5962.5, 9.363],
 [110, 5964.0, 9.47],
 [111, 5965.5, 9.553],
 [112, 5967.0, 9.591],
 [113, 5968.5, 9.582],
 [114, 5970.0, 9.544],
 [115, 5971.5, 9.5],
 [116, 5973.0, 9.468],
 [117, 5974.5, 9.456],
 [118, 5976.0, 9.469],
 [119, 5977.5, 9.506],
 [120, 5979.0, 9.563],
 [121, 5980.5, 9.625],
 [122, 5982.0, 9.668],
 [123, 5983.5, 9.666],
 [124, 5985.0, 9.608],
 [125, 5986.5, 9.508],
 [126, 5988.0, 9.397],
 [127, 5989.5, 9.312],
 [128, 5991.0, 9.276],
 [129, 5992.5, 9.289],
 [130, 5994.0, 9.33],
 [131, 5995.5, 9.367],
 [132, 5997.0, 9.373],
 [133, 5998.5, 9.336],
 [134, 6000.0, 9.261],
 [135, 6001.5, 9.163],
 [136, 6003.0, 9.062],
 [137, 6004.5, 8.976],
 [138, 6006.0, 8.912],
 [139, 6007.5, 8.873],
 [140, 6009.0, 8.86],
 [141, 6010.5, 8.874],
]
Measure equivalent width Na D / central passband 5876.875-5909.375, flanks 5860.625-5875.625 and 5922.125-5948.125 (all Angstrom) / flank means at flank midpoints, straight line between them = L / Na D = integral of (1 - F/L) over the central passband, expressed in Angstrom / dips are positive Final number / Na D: 0.5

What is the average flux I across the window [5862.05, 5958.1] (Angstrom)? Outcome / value 9.26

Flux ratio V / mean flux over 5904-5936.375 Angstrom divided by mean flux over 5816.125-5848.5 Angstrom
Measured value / 1.0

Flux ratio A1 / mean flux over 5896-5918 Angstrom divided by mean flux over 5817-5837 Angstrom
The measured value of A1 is 0.97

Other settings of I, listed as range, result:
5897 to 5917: 9.26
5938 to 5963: 9.28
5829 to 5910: 9.32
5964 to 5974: 9.53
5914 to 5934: 8.94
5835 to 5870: 9.25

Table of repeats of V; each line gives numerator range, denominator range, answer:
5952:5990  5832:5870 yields 1.02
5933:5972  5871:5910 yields 0.99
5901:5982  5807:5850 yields 0.97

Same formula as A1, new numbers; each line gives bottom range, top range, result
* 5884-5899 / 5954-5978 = 1.04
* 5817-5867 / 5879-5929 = 0.98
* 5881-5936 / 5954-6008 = 1.03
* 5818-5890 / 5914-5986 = 0.99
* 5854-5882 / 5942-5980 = 0.99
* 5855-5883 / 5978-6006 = 0.99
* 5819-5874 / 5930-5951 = 0.98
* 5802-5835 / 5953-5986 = 0.98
